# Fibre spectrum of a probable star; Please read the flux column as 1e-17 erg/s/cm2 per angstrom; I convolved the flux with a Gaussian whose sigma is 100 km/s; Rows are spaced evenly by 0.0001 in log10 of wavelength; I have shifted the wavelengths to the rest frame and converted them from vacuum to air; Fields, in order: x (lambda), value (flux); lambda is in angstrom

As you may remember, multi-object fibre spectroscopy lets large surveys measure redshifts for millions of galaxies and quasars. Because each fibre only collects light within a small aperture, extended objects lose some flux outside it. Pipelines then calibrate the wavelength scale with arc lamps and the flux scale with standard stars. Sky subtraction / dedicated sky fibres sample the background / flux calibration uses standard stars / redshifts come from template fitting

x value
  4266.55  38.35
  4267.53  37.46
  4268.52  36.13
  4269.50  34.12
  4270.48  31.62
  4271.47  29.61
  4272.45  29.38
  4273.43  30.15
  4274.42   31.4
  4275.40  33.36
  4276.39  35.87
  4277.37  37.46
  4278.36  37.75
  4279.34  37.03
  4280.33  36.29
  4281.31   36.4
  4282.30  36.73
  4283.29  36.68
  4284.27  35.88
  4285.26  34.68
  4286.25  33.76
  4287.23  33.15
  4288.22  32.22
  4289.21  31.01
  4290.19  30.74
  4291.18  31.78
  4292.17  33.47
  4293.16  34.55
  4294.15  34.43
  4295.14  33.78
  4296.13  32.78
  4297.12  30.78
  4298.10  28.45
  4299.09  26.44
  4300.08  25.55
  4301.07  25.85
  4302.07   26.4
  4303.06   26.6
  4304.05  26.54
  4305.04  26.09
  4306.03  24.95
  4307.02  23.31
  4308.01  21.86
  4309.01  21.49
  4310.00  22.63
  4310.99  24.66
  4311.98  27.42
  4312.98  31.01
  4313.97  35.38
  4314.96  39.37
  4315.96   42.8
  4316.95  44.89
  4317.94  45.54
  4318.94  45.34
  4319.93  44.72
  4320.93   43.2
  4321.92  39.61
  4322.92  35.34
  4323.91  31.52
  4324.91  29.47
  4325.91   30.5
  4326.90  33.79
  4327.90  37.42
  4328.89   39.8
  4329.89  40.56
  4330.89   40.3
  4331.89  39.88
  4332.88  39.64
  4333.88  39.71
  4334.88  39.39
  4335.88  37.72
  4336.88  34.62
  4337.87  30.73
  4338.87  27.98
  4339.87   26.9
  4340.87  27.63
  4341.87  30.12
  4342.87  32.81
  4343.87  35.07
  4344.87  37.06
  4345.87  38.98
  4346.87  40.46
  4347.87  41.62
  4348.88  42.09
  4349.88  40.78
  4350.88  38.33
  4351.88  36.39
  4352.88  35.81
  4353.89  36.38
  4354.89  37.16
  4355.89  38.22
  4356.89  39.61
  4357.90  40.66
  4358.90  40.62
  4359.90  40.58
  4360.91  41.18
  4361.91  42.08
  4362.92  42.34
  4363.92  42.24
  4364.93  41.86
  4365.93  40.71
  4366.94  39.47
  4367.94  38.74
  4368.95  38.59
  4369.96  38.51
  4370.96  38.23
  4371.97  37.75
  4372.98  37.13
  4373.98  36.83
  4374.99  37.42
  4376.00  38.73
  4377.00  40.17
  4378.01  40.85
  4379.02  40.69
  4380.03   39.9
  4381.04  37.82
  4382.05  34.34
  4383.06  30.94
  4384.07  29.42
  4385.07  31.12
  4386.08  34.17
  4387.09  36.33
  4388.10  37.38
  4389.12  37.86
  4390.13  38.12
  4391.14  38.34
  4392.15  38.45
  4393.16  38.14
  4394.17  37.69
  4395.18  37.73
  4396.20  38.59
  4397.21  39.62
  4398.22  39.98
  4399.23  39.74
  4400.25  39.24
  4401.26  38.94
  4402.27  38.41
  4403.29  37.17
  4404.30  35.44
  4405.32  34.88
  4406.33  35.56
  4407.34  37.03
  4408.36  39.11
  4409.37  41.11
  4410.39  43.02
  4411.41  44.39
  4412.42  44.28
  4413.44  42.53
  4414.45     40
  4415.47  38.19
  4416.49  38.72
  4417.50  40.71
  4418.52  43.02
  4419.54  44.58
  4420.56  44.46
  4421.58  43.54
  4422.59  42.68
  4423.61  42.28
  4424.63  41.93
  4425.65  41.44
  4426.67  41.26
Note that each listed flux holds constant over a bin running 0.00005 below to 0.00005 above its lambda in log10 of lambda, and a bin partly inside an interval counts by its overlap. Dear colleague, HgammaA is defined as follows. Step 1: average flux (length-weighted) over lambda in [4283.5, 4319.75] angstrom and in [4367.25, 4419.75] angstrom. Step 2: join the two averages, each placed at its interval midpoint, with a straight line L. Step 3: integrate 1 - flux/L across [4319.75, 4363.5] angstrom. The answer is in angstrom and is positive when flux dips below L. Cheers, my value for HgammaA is -3.5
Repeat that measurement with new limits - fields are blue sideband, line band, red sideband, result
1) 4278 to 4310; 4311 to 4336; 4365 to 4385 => -3.53 angstrom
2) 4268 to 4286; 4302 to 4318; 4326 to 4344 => 2.35 angstrom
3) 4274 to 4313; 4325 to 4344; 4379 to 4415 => -0.72 angstrom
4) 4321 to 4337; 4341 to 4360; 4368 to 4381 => 0.02 angstrom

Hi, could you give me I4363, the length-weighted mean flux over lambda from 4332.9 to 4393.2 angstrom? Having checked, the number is 37.4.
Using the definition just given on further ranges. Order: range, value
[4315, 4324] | 41.8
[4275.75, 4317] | 31.5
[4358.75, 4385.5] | 38.4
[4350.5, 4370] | 39.5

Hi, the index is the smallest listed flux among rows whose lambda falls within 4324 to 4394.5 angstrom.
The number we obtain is 26.9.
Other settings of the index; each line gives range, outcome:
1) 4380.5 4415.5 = 29.42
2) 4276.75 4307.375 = 23.31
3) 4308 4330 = 21.49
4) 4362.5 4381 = 36.83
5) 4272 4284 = 29.38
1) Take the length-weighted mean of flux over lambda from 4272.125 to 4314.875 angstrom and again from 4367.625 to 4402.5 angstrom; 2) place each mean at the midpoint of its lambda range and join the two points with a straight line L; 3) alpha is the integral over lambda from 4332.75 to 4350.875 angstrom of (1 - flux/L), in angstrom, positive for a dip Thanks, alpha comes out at -0.7 angstrom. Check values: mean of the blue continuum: 30.9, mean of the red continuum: 37.6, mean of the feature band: 35.7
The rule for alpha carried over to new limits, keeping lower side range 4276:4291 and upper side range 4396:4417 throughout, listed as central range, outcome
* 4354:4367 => -0.9 angstrom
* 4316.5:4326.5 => -0.7 angstrom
